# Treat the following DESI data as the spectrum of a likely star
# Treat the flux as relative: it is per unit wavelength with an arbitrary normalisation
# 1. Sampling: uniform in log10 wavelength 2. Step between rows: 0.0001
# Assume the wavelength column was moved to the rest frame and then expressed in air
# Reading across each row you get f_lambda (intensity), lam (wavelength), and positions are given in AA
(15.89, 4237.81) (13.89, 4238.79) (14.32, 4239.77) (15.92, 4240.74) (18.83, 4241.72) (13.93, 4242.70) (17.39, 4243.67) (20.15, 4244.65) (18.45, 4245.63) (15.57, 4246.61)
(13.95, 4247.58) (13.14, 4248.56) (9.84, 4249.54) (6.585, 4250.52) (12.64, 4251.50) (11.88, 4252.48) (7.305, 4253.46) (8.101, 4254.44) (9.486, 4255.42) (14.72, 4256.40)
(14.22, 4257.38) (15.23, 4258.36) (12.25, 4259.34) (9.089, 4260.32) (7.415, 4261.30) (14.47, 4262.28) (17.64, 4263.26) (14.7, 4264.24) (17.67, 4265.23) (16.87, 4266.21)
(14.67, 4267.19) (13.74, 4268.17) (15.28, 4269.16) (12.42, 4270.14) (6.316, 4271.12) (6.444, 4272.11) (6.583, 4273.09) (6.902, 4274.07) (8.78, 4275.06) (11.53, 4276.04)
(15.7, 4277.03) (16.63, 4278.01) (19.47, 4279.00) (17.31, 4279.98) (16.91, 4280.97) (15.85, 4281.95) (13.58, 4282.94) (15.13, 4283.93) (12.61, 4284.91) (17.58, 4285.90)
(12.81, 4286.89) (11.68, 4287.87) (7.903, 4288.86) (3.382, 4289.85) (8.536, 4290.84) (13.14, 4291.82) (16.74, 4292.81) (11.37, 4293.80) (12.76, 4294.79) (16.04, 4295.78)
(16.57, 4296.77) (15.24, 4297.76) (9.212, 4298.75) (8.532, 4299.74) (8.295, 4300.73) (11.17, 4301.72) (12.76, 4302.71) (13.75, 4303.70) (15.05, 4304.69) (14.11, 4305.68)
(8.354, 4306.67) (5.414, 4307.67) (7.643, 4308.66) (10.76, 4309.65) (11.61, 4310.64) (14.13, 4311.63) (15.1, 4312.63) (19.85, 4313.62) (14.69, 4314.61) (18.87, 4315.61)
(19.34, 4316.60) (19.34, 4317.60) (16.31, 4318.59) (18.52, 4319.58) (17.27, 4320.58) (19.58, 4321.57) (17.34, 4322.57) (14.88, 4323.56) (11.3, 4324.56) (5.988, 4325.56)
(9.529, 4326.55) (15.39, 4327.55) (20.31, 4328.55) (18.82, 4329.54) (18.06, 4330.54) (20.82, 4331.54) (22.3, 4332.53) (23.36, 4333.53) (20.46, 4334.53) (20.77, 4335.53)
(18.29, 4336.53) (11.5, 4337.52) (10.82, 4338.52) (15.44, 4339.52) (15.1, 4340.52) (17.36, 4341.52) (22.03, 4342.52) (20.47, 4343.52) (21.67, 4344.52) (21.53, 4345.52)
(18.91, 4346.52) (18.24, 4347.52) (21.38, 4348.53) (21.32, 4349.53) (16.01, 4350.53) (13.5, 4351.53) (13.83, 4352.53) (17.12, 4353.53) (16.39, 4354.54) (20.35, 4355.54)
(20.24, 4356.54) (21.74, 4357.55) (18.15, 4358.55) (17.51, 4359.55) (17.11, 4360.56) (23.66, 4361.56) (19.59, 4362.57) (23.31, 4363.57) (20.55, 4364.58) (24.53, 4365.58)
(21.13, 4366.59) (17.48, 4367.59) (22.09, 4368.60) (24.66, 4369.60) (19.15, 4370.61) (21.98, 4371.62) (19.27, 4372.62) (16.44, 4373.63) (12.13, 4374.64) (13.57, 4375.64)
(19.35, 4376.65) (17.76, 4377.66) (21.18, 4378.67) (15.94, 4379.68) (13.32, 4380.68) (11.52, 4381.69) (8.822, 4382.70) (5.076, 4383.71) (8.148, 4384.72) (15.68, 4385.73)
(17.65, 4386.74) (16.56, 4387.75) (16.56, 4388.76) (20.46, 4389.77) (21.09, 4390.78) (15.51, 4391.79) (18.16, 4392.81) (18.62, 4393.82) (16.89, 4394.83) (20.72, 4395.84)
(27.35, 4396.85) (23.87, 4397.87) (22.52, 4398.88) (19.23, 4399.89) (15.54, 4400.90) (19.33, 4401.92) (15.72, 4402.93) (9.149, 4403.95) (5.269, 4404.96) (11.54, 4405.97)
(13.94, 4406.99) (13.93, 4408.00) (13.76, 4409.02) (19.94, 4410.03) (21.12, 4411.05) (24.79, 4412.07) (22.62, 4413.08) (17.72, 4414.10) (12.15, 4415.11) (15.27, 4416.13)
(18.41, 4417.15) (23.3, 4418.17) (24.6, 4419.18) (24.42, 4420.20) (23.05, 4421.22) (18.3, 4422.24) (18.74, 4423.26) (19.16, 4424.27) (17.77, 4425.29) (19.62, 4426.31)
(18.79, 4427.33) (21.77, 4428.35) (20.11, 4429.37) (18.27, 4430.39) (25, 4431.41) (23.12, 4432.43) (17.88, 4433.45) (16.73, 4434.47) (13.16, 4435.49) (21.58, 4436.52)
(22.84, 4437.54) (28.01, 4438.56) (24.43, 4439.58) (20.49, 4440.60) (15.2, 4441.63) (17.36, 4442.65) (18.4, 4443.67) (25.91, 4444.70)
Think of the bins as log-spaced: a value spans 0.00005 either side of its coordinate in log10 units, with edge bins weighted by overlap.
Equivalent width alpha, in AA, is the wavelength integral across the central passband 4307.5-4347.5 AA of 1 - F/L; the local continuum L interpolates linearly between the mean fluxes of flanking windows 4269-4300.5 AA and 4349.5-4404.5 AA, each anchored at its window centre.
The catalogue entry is -4.4 AA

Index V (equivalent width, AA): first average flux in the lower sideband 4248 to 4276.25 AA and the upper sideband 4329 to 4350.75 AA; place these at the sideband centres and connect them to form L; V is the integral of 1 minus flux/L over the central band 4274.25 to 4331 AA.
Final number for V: 5.65 AA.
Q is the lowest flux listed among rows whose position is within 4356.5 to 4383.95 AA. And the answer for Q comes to 5.076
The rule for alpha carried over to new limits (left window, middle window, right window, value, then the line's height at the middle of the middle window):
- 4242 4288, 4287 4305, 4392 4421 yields 3.2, 14.3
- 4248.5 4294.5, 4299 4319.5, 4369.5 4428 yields 0.9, 13.9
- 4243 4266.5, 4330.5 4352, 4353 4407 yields -3.1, 16.3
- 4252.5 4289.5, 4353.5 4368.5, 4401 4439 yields -3.4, 16.3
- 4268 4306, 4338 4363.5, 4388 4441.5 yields -4.3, 15.8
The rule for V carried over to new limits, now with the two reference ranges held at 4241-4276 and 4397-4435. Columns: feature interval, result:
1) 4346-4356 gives -1.0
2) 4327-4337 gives -2.8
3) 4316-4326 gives -0.7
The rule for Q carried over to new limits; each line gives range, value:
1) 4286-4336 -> 3.382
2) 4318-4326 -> 5.988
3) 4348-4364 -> 13.5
